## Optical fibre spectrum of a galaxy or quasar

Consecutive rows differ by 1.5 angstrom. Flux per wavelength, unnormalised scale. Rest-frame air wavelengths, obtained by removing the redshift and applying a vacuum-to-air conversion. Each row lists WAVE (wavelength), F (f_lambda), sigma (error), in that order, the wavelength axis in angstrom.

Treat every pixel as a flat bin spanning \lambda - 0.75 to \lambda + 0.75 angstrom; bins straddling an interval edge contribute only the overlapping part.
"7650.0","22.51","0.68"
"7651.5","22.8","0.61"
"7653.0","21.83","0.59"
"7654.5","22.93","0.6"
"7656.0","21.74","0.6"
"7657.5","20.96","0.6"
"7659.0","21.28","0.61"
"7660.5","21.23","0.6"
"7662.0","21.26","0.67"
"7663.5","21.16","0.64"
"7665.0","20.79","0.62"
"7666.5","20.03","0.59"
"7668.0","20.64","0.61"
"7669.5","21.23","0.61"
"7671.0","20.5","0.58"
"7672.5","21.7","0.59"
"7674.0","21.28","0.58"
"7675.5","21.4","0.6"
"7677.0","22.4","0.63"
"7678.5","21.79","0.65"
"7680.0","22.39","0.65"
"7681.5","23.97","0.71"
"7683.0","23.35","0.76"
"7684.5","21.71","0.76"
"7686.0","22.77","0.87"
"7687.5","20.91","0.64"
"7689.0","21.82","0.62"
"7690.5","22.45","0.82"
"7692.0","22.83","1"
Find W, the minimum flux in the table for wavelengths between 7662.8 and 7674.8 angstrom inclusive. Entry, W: 20.03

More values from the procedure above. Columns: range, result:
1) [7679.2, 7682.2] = 22.39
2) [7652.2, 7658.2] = 20.96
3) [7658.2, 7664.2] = 21.16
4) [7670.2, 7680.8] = 20.5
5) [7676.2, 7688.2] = 20.91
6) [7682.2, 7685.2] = 21.71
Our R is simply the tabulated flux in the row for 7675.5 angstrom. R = 21.4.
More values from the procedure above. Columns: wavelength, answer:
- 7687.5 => 20.91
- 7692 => 22.83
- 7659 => 21.28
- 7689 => 21.82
